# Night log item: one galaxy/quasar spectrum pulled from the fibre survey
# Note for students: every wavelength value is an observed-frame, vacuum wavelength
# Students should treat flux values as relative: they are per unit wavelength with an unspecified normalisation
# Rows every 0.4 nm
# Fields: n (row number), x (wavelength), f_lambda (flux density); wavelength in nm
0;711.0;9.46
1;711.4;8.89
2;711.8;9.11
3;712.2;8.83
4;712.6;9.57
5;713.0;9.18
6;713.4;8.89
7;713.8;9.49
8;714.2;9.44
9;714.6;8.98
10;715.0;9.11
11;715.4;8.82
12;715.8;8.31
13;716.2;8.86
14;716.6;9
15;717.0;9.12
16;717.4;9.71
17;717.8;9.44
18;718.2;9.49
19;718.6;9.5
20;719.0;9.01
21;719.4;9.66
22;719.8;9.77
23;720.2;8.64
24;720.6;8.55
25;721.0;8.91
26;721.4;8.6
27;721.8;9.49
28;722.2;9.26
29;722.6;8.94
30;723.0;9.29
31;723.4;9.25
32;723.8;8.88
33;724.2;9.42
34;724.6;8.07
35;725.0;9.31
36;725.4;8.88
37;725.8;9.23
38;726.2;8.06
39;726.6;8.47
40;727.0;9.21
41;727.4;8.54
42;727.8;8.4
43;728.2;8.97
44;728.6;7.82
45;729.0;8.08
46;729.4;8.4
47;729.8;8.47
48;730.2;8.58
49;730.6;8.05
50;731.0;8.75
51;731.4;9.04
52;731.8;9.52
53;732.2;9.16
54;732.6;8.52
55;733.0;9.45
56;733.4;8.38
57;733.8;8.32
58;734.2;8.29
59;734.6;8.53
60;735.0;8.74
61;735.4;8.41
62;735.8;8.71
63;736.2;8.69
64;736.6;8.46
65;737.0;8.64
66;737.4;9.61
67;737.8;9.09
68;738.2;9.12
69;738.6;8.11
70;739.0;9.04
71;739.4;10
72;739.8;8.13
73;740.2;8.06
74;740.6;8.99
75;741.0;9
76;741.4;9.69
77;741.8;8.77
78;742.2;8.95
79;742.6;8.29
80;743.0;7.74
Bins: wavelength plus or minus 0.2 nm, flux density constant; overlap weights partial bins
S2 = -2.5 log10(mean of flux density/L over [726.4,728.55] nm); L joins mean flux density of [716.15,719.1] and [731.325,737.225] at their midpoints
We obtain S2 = 0.04 mag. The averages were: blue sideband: 9.3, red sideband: 8.72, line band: 8.66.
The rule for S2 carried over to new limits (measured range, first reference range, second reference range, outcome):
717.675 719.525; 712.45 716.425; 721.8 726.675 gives -0.05 mag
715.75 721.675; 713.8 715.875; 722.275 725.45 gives -0.01 mag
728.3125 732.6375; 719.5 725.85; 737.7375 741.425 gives 0.05 mag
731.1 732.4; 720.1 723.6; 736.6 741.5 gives -0.03 mag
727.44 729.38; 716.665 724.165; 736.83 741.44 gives 0.09 mag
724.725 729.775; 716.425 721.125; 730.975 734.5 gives 0.05 mag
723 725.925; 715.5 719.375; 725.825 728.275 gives -0.03 mag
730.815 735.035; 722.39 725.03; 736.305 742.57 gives 0.02 mag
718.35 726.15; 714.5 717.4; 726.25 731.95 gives -0.04 mag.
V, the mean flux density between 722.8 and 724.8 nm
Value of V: 8.98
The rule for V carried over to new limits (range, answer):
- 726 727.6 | 8.57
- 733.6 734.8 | 8.38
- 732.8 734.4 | 8.61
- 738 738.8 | 8.61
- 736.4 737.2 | 8.55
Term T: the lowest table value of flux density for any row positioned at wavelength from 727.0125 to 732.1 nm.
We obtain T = 7.82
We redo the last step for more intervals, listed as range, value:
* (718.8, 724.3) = 8.55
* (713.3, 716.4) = 8.31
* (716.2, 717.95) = 8.86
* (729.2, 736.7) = 8.05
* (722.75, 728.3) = 8.06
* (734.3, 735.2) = 8.53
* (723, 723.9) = 8.88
